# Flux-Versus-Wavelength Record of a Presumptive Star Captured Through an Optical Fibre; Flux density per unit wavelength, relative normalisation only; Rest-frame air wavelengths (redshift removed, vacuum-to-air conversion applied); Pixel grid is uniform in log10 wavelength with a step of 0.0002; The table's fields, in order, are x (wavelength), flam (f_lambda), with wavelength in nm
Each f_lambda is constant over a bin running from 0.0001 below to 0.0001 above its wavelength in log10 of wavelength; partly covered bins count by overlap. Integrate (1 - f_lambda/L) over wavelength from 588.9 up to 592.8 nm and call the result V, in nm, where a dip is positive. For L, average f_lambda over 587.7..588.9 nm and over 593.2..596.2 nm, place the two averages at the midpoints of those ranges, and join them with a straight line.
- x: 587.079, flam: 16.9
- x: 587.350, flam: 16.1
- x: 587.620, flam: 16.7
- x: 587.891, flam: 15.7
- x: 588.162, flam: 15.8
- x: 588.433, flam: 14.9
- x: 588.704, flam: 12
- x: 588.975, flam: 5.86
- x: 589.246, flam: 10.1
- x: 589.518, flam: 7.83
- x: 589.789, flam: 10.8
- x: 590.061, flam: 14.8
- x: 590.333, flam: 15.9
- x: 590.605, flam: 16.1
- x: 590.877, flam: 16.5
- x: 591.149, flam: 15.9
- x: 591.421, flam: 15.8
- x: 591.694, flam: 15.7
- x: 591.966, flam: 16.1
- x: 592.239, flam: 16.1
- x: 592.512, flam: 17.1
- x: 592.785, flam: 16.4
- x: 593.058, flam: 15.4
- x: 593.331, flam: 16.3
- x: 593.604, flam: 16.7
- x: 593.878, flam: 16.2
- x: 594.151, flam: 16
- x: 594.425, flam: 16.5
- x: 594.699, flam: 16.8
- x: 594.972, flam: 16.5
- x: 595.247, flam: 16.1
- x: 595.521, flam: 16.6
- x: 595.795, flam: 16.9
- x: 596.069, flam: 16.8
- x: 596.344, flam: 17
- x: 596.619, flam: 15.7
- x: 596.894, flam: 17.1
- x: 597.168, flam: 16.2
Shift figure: 0.28 nm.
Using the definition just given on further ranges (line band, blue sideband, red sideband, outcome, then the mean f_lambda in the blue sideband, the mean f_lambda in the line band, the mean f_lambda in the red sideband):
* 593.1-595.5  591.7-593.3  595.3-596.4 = 0.020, 16.2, 16.4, 16.8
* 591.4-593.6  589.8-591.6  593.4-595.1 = -0.027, 15.5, 16.2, 16.5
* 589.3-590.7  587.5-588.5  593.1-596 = 0.278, 15.8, 12.8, 16.4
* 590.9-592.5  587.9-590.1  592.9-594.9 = -0.212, 11.6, 16.1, 16.3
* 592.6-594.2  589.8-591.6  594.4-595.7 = -0.008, 15.5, 16.2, 16.5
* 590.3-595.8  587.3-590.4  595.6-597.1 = -0.470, 12.9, 16.3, 16.7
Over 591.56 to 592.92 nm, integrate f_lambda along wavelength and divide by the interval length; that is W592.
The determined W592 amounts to 16.3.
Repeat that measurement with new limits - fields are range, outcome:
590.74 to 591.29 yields 16.2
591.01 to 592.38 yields 15.9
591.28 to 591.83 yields 15.8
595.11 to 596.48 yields 16.7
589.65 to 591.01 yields 14.8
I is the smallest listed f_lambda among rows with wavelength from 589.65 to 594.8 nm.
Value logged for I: 10.8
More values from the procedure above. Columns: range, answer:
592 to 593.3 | 15.4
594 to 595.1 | 16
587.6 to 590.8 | 5.86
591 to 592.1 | 15.7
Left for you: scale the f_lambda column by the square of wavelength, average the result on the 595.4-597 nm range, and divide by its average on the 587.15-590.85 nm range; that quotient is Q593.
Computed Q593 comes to 1.27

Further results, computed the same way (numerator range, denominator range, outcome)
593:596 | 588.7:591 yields 1.37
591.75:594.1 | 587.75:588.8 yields 1.12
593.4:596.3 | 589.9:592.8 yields 1.05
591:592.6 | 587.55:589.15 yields 1.23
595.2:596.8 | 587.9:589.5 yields 1.44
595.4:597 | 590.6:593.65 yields 1.05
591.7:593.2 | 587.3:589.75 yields 1.30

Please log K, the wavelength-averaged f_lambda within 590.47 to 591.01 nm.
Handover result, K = 16.3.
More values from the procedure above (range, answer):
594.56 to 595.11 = 16.6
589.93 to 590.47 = 15.3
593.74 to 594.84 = 16.4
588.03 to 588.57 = 15.3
